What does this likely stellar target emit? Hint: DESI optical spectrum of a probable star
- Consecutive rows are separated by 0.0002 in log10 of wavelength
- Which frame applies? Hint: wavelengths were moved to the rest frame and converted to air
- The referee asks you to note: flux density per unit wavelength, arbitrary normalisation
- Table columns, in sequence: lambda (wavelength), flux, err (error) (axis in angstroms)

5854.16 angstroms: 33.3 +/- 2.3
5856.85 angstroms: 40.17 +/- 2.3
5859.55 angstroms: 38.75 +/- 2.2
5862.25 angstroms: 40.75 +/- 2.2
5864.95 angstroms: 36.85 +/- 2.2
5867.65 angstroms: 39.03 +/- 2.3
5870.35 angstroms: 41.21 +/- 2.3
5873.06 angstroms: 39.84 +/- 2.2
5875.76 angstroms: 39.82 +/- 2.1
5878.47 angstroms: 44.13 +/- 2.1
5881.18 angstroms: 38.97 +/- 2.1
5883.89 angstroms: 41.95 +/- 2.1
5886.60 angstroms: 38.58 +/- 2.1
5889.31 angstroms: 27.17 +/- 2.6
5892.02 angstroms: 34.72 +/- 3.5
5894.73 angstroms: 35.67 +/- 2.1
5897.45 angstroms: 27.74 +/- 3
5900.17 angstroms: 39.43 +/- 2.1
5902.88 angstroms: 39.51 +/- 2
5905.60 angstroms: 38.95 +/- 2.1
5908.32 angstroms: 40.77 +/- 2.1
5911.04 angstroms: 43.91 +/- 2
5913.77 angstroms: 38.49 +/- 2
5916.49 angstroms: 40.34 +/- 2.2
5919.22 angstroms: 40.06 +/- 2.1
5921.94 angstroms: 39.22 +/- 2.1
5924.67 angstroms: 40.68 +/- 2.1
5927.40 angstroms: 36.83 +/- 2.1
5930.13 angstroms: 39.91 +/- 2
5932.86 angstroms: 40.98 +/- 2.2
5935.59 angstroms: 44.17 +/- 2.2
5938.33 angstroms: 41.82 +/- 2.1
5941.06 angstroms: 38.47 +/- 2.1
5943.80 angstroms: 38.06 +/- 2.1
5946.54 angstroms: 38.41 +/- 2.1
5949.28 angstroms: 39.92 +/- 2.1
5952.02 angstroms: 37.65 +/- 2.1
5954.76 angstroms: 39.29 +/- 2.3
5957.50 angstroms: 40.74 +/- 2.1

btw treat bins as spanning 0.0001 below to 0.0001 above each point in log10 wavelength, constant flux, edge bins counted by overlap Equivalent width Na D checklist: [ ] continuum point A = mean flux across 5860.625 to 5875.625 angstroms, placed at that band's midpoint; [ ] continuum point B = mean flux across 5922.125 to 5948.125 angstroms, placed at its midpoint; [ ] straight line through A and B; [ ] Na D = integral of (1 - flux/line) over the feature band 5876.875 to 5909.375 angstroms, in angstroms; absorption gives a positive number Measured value 2.0 angstroms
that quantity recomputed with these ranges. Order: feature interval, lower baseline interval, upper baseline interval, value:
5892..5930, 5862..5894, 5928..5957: 0.65 angstroms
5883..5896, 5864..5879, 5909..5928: 1.51 angstroms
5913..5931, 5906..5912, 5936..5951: 0.67 angstroms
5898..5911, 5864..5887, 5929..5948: 0.27 angstroms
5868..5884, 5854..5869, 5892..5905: -1.44 angstroms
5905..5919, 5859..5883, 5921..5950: -0.22 angstroms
